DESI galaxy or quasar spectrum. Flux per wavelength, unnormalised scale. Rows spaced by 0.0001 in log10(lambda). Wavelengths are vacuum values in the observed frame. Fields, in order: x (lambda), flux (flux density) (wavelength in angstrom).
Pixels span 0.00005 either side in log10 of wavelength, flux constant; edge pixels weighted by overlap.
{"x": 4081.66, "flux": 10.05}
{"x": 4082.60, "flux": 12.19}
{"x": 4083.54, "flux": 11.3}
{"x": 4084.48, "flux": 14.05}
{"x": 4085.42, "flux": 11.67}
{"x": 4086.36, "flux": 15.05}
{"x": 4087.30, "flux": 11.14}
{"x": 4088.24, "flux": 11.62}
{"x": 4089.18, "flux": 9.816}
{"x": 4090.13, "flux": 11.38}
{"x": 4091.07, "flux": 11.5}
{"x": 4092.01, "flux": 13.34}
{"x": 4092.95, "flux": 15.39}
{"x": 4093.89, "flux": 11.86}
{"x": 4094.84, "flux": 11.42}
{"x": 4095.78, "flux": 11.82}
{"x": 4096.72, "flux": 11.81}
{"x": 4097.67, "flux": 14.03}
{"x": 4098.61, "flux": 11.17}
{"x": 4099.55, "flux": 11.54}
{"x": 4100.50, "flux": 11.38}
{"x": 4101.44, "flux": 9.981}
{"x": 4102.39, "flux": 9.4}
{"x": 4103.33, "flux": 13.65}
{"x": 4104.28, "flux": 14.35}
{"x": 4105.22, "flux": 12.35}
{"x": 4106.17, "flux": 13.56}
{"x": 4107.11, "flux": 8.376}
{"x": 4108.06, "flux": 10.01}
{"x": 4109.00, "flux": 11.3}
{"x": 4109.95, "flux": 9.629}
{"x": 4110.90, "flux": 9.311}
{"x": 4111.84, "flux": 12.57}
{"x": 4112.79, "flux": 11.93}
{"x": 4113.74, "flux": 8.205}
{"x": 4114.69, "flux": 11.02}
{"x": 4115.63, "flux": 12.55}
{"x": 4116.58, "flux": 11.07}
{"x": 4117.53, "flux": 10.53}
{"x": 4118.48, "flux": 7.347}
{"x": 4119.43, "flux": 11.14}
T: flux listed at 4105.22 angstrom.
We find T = 12.35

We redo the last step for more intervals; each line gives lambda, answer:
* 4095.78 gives 11.82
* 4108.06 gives 10.01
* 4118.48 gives 7.347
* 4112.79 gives 11.93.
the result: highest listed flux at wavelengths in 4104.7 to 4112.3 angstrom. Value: 13.56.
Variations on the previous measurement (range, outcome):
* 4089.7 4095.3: 15.39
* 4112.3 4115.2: 11.93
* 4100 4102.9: 11.38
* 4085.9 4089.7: 15.05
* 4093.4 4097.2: 11.86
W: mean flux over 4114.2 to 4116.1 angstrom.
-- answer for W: 11.8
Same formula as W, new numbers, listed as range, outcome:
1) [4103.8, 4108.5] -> 11.7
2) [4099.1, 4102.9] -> 10.6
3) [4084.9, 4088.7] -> 12.4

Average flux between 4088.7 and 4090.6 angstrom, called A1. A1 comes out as 10.6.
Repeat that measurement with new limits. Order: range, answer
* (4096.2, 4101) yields 12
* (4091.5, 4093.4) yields 14.3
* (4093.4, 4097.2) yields 11.7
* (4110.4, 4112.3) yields 10.9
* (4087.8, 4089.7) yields 10.7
